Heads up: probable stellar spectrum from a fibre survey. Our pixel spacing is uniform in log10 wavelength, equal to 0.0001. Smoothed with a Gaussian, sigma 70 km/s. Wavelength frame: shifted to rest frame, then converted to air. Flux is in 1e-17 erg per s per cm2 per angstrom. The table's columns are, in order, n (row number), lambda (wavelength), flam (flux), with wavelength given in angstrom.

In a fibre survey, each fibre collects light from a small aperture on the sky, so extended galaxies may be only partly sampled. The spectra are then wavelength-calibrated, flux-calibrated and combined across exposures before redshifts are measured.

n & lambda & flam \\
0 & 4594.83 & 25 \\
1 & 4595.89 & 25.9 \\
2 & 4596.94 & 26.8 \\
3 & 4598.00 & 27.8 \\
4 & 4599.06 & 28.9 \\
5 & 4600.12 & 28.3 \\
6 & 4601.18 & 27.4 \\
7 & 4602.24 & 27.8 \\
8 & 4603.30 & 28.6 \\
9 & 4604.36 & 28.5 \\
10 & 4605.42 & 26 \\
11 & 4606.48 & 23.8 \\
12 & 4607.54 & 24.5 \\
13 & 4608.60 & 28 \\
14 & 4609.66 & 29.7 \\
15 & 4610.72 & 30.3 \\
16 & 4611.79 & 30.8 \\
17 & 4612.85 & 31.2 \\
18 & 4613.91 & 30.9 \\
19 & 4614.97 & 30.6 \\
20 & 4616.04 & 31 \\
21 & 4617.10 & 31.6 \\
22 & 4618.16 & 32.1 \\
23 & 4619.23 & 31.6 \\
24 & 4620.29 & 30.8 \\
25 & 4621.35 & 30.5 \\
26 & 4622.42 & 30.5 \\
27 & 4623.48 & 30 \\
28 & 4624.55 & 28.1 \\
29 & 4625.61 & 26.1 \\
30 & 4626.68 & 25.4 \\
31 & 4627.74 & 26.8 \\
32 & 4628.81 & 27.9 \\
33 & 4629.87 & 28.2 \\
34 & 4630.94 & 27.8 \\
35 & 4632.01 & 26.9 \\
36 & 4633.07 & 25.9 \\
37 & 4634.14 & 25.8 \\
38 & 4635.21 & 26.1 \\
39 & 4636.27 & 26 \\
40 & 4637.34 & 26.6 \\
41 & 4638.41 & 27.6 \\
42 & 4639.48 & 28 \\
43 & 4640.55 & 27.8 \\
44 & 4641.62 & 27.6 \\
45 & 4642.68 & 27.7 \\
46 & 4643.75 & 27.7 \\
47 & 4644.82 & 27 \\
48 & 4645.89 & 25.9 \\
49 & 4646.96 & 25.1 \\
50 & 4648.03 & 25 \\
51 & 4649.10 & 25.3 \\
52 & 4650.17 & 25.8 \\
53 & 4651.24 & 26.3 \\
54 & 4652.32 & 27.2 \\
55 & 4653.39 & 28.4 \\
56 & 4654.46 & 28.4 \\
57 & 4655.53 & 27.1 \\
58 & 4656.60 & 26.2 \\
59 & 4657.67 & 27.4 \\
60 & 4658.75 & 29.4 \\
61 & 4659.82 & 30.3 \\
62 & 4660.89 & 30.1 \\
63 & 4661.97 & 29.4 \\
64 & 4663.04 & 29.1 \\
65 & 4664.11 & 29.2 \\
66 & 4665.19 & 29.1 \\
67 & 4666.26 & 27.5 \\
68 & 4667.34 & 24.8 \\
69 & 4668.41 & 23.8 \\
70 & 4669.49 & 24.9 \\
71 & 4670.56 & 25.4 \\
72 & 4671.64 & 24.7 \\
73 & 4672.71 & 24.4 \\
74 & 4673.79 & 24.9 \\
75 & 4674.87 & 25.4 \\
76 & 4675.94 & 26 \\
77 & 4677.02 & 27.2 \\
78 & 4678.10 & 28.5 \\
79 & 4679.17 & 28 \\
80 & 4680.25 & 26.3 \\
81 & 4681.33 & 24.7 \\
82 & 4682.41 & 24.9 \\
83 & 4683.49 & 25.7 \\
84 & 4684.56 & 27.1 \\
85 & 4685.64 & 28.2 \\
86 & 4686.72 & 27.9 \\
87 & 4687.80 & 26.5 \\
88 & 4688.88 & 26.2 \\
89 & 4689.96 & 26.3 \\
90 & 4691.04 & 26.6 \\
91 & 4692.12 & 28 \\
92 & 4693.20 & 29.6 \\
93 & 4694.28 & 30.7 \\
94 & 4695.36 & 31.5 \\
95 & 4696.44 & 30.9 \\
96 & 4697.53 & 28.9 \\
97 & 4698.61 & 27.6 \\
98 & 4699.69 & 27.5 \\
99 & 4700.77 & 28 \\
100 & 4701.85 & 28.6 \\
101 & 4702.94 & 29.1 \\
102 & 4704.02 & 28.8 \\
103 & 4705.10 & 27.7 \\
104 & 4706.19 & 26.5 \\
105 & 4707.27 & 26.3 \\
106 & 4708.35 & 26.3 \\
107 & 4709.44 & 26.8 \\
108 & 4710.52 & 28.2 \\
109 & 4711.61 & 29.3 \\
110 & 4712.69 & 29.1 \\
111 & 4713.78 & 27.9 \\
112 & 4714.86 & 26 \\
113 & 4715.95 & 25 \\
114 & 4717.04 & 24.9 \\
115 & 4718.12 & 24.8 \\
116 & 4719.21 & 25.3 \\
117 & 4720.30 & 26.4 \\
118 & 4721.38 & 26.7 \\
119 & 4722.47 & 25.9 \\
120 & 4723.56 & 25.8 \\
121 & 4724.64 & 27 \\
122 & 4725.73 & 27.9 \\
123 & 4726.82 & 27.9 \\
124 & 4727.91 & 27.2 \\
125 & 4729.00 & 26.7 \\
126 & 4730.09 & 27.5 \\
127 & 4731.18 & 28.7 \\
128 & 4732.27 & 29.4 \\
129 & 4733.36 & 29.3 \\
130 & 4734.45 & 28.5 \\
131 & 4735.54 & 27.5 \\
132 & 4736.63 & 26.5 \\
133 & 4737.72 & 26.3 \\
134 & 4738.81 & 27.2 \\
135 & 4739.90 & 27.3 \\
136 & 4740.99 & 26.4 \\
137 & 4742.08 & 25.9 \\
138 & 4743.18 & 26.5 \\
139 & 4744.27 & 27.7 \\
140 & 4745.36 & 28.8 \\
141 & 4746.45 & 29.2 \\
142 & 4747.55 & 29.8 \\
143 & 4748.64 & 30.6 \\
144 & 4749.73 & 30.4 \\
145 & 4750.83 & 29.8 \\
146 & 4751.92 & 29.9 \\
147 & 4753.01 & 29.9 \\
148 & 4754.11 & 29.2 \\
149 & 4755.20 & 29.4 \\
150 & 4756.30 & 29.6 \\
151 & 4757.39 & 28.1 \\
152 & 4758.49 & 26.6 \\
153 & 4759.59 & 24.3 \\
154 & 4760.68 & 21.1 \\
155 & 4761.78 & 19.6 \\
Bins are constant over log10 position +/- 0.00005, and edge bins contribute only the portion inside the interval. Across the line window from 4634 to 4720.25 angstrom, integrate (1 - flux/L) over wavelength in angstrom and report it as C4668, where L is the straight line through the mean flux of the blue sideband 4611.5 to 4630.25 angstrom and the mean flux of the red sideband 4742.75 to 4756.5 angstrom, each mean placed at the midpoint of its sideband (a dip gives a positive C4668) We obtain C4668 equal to 6.9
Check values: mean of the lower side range 29.7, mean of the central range 27.1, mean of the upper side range 29.3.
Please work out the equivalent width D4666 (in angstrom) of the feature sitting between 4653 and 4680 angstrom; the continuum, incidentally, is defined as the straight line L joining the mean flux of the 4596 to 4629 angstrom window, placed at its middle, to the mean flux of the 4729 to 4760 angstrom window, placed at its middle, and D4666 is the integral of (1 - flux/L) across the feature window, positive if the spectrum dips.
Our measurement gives 1.3 angstrom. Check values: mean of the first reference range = 28.8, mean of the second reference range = 28.2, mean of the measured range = 27.2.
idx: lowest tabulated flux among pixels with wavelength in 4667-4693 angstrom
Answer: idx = 23.8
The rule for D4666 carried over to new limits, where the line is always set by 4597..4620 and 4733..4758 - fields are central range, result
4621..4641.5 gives 1.03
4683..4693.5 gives 0.55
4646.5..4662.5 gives 0.75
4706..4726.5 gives 1.36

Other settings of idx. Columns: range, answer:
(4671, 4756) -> 24.4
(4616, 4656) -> 25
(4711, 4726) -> 24.8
